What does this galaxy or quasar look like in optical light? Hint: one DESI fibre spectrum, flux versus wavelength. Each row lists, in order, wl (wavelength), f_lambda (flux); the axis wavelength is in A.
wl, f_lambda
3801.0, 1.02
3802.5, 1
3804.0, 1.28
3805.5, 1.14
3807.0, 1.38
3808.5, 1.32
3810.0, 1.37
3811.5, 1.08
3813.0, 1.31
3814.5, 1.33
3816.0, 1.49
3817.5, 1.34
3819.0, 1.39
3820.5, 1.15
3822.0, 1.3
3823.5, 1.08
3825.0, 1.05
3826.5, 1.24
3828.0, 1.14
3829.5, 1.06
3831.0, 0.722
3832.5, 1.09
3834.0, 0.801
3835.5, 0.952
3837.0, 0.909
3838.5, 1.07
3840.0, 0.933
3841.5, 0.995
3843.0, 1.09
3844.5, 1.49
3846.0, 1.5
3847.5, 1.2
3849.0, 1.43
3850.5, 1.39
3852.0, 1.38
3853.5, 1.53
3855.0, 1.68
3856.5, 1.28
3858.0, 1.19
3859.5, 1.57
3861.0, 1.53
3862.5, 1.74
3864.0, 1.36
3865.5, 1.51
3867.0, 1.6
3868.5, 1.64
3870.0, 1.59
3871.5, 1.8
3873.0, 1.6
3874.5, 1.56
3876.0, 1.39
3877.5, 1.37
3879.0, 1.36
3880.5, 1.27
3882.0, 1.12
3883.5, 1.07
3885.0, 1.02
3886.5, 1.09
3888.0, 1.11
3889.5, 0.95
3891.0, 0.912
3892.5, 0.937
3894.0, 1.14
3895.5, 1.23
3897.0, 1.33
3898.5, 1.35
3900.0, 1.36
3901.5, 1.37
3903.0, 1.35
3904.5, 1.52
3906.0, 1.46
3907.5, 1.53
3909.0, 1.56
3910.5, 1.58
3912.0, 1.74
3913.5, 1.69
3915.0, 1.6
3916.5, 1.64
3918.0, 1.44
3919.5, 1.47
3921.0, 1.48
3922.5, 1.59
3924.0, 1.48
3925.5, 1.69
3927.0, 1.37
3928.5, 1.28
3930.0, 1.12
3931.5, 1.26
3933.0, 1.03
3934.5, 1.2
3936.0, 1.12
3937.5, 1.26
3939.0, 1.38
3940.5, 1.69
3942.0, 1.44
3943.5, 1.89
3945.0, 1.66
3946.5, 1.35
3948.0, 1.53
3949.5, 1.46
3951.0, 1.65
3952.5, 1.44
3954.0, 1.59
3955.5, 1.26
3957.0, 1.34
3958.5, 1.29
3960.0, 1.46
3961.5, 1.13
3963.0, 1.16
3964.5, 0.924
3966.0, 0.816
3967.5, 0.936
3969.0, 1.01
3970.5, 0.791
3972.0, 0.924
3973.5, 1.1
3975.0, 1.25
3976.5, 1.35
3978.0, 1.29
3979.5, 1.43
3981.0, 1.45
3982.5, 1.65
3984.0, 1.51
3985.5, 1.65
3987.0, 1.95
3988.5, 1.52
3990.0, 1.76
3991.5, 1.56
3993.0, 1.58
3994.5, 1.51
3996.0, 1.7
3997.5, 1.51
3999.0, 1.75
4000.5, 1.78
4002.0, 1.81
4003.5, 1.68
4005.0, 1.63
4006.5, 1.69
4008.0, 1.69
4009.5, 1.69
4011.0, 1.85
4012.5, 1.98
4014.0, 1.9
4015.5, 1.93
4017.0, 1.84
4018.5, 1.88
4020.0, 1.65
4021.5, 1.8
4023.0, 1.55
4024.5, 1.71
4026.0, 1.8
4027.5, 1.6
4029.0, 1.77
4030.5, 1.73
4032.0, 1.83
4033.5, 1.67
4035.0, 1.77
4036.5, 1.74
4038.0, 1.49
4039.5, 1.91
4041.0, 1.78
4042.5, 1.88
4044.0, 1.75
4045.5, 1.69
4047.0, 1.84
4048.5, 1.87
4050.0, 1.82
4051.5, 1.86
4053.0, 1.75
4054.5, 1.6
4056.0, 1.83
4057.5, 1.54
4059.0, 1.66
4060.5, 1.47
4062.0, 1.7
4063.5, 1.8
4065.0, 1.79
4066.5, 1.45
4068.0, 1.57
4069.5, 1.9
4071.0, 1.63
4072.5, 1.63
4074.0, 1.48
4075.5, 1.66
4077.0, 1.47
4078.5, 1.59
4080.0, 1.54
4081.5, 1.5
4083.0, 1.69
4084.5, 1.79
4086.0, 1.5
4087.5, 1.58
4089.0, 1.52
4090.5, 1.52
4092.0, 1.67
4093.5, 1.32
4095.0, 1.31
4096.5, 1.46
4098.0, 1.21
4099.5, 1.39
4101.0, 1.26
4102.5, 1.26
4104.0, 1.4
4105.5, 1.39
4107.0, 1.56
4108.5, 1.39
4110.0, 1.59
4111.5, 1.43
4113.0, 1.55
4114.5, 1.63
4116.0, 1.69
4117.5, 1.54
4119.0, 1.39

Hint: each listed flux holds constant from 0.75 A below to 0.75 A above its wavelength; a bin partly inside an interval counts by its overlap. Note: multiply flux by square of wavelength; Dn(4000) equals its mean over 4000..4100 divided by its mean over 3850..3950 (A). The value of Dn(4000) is 1.29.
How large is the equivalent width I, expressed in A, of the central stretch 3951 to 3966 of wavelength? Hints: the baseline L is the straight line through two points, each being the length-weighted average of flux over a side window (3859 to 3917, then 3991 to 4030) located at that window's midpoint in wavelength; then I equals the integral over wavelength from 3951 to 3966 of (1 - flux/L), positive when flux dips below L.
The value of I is 2.9 A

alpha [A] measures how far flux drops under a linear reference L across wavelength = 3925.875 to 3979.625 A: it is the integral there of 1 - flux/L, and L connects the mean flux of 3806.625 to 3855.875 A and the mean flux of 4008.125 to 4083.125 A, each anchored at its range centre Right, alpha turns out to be 7.65 A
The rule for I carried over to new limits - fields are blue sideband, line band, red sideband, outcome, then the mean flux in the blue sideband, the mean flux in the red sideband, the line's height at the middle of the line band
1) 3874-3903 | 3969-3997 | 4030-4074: 1.4 A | 1.21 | 1.72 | 1.5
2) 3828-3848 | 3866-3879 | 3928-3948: -4.3 A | 1.06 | 1.37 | 1.17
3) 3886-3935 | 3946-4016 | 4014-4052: 5.7 A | 1.36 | 1.77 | 1.6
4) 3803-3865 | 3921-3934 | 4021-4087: 0.7 A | 1.25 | 1.69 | 1.44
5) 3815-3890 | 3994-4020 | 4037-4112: -4.4 A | 1.28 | 1.59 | 1.5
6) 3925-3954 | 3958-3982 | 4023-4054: 5.9 A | 1.41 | 1.76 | 1.52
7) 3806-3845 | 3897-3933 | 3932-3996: -4.8 A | 1.15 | 1.37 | 1.29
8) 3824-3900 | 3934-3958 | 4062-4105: -1.5 A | 1.27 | 1.53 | 1.37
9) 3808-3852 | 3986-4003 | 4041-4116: -2.6 A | 1.18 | 1.59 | 1.45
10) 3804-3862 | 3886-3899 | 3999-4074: 2.5 A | 1.24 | 1.74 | 1.38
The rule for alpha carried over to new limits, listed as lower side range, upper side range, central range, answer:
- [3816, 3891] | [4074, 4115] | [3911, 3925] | -2.5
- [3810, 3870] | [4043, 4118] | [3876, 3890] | 1.7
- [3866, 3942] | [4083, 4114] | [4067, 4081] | -1.5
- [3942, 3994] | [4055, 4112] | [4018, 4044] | -4.9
